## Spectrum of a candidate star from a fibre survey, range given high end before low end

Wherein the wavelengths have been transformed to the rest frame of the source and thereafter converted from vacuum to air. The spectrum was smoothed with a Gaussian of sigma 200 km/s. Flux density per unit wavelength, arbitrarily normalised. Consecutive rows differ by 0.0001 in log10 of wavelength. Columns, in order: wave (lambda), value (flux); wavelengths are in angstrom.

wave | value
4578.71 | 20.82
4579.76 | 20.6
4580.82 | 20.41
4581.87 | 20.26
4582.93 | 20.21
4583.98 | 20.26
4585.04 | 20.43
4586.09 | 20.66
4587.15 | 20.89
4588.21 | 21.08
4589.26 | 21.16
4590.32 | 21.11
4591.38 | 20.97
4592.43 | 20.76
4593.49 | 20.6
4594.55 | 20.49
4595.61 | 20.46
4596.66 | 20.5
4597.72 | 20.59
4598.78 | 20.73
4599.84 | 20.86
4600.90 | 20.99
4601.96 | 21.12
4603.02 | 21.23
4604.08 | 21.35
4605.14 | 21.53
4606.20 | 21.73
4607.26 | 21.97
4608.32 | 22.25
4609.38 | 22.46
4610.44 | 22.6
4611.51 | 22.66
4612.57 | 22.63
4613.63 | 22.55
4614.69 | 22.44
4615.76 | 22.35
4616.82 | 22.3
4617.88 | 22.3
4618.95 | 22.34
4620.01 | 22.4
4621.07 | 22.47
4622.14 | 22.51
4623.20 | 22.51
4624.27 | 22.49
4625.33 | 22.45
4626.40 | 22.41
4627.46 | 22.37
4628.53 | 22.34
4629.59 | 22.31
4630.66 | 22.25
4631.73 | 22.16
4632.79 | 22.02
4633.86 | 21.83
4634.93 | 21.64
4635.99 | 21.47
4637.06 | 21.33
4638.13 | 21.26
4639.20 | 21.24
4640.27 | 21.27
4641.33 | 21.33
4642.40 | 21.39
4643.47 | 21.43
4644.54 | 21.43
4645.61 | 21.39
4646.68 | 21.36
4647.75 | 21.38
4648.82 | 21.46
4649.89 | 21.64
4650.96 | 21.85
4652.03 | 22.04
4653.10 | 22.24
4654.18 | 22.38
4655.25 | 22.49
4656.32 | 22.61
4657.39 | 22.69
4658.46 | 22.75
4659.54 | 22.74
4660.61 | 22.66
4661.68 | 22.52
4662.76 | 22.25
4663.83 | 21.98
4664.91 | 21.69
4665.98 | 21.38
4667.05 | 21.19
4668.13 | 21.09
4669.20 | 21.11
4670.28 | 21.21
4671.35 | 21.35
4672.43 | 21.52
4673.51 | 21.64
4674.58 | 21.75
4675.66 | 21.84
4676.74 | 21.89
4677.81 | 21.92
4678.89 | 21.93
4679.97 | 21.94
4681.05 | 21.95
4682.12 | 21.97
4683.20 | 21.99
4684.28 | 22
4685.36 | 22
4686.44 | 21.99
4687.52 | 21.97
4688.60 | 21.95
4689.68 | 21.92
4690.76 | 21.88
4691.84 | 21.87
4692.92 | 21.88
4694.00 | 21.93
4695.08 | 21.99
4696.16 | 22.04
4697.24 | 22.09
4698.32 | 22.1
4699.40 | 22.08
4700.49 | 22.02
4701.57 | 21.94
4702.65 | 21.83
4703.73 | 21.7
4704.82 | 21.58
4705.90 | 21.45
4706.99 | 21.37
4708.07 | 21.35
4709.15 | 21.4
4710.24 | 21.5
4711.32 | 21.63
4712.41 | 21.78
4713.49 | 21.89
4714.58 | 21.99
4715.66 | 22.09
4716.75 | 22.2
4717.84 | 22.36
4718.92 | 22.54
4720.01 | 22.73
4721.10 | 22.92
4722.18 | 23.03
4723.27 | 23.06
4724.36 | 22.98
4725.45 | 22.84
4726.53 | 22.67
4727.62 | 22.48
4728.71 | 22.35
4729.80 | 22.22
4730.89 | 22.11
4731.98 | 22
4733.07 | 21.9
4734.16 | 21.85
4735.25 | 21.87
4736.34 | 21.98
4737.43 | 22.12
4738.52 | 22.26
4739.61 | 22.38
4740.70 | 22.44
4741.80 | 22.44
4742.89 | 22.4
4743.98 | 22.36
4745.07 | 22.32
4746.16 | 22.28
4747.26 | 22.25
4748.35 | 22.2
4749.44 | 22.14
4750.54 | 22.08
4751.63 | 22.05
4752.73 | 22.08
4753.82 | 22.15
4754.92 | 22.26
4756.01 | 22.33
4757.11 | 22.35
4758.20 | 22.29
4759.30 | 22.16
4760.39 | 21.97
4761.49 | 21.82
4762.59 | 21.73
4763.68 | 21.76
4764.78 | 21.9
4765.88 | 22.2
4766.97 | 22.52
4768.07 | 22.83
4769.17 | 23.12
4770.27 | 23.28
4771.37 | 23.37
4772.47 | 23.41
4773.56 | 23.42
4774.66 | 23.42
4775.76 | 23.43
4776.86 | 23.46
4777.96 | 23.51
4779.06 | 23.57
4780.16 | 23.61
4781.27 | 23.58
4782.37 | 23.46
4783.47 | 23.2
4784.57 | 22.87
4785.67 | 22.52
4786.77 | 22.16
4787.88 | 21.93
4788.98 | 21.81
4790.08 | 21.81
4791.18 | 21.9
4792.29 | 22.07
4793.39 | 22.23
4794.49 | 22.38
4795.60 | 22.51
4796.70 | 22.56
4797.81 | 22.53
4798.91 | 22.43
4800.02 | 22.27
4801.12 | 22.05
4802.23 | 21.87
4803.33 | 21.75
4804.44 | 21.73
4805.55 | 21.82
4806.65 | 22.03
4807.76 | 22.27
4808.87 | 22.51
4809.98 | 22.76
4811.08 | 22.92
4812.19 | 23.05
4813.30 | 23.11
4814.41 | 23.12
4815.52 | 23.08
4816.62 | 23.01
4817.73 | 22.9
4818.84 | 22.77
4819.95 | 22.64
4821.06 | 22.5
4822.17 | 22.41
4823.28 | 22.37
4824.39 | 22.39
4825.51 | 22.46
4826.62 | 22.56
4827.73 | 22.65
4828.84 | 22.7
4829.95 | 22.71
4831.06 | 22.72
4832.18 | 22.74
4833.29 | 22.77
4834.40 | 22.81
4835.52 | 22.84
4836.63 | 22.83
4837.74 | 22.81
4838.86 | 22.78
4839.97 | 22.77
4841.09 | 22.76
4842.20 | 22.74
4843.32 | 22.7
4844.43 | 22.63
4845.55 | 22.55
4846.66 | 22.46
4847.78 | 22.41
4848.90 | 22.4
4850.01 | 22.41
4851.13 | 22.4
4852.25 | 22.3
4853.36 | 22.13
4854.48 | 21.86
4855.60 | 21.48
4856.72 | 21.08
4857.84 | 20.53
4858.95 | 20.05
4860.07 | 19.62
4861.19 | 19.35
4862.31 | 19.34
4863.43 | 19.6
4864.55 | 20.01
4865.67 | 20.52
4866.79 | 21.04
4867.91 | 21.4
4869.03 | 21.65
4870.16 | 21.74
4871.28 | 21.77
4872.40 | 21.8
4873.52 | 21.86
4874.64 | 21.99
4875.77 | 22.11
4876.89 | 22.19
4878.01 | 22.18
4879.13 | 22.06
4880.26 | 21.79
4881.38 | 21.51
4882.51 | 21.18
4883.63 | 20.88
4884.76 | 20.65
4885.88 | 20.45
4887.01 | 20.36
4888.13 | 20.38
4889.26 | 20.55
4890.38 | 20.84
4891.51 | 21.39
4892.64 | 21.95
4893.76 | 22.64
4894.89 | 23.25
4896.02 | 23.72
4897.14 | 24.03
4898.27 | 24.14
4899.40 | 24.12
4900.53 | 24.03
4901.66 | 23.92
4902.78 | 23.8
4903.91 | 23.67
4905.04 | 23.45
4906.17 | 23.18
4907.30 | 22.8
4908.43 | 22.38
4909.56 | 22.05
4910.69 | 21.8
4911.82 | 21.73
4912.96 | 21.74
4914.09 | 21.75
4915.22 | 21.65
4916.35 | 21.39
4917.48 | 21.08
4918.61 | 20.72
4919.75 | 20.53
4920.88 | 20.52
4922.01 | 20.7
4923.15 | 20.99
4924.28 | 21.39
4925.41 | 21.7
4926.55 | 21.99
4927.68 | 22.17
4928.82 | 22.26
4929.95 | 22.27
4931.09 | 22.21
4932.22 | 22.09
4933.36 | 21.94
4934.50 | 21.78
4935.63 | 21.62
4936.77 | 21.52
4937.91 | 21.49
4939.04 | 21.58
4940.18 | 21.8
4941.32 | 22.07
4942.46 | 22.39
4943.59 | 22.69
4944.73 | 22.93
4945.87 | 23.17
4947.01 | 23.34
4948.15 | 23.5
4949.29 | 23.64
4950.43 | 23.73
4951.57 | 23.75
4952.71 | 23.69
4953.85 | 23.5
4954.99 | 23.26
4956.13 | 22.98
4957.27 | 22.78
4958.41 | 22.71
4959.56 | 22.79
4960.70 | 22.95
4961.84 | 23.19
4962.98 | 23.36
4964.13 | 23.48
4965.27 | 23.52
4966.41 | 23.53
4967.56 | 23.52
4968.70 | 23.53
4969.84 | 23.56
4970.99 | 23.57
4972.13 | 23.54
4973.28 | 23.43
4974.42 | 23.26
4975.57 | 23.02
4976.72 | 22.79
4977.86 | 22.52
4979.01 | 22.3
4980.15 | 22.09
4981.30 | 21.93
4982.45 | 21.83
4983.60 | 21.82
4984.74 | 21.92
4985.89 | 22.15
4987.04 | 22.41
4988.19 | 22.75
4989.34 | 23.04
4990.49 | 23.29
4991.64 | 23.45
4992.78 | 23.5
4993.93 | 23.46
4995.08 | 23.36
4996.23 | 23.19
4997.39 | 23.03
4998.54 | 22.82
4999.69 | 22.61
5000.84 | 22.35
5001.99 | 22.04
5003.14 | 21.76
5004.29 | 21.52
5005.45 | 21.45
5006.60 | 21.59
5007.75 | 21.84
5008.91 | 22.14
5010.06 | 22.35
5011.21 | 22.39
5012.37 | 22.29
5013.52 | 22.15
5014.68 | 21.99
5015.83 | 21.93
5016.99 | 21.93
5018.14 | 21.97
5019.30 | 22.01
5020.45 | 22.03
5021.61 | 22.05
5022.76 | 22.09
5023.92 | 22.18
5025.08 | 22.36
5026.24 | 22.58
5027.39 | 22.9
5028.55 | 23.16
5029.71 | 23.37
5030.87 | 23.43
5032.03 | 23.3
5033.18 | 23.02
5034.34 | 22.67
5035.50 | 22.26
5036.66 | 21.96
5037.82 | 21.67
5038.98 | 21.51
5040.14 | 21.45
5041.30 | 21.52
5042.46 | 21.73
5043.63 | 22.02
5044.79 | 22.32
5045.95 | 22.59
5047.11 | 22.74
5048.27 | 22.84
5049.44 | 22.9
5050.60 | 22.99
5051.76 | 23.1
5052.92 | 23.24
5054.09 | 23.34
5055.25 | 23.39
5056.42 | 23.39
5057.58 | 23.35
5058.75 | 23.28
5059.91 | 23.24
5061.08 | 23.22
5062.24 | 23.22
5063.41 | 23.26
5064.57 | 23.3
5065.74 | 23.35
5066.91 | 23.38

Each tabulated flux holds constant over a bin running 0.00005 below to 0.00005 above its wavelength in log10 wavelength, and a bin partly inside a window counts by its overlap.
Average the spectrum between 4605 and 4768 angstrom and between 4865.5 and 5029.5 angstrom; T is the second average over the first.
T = 1.01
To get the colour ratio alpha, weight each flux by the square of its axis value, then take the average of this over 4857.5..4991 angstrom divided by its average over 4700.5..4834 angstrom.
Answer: 1.1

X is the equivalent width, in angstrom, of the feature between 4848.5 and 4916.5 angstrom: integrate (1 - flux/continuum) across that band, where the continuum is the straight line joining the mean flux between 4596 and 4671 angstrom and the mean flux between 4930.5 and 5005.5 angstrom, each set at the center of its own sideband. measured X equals 2.2 angstrom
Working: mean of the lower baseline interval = 21.9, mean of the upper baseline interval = 22.8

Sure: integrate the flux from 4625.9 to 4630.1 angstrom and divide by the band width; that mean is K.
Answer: 22.4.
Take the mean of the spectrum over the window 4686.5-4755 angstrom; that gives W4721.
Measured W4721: 22.1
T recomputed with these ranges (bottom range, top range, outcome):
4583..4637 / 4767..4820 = 1.05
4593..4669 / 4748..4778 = 1.03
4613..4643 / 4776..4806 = 1.02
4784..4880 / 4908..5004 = 1.02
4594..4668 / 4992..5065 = 1.03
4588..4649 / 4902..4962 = 1.03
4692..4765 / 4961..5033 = 1.02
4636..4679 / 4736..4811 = 1.03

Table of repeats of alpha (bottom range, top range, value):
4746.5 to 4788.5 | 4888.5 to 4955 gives 1.05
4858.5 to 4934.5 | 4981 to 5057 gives 1.09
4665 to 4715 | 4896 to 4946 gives 1.12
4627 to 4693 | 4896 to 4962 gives 1.15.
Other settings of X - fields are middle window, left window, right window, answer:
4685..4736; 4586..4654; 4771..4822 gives 0.29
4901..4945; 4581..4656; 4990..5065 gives 0.67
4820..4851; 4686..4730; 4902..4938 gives -0.91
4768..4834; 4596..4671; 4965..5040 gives -1.47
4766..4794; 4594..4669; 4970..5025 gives -0.99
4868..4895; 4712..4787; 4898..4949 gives 0.94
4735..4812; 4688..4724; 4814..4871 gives -1.50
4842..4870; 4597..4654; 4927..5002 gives 1.39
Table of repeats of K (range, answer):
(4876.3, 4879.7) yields 22.2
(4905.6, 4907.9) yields 23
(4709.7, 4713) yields 21.7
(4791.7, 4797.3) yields 22.3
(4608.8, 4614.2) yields 22.6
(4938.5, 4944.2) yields 22.1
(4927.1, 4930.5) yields 22.3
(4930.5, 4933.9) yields 22.1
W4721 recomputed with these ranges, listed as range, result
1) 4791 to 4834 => 22.5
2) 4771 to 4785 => 23.4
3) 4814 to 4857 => 22.6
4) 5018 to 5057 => 22.5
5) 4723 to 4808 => 22.4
